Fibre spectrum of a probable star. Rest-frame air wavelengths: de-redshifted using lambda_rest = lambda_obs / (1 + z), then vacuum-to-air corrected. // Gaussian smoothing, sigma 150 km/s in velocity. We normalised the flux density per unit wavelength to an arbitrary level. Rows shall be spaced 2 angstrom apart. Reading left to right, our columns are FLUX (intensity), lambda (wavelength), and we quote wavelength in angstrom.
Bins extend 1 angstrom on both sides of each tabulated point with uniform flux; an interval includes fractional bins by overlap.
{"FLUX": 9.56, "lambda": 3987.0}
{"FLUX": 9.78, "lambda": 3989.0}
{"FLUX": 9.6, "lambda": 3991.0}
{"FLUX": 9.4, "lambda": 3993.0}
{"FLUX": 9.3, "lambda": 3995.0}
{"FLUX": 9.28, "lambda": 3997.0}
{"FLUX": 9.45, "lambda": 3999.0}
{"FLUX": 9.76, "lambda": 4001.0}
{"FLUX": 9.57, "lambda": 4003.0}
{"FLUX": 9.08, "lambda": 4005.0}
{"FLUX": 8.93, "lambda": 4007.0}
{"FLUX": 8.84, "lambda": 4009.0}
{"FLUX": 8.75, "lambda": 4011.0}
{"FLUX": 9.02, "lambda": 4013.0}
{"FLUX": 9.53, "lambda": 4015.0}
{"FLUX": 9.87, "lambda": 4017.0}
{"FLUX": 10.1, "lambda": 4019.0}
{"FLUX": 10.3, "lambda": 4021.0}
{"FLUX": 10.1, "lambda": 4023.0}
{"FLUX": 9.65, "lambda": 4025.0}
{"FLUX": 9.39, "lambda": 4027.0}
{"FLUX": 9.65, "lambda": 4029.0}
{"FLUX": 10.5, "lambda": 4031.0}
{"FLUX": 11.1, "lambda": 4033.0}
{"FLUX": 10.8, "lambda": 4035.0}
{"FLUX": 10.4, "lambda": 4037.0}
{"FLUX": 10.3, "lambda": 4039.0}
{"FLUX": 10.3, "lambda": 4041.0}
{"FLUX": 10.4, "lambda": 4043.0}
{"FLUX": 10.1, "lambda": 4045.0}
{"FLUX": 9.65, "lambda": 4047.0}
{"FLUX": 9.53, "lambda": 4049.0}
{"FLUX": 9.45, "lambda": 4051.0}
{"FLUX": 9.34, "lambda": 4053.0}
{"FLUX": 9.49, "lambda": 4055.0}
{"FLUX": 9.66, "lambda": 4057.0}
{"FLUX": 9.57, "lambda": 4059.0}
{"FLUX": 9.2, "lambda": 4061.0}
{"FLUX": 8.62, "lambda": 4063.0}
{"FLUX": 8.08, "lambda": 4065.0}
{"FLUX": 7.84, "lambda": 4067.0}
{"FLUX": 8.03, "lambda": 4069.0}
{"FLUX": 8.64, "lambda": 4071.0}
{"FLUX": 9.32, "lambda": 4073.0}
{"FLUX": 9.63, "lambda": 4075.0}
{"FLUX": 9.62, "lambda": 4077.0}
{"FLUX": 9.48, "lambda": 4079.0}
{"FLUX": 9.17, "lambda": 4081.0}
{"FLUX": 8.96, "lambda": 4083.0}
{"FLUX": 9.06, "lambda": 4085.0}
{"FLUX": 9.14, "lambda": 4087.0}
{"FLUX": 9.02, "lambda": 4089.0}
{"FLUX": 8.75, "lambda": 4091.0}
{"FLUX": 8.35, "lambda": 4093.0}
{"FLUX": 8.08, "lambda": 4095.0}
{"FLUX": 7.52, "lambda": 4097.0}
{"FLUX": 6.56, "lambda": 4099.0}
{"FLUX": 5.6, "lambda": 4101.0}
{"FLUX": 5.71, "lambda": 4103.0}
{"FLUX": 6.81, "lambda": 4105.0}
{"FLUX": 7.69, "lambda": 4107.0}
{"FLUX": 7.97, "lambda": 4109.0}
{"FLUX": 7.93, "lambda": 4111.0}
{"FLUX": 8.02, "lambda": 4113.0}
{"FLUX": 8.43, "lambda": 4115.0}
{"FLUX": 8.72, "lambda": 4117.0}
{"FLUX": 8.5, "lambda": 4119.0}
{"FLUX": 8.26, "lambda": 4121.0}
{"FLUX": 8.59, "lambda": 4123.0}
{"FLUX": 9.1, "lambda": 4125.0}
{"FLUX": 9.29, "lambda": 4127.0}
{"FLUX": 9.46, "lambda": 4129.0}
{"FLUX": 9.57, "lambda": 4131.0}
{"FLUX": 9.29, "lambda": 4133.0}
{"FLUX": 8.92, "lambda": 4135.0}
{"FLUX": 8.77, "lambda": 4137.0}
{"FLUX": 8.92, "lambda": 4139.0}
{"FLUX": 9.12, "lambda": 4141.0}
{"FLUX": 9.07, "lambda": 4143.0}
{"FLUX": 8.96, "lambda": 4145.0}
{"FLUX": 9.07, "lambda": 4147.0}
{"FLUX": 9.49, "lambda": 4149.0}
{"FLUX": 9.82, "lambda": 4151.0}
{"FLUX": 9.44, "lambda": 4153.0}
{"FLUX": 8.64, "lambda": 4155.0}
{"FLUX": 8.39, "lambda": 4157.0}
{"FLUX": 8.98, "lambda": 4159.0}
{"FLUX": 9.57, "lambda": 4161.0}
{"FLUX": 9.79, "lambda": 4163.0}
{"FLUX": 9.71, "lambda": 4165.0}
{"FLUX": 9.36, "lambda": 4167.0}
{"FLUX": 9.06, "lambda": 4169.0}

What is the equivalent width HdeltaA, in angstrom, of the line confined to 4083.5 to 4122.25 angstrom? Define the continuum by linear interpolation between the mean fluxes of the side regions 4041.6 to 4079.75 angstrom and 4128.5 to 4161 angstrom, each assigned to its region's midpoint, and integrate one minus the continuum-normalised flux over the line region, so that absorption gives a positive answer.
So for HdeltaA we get 5.4 angstrom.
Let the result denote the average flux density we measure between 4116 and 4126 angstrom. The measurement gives 8.63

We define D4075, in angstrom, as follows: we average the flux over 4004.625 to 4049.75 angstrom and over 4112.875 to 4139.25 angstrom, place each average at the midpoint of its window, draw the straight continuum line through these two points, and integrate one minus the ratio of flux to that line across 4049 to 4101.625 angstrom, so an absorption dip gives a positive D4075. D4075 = 3.6 angstrom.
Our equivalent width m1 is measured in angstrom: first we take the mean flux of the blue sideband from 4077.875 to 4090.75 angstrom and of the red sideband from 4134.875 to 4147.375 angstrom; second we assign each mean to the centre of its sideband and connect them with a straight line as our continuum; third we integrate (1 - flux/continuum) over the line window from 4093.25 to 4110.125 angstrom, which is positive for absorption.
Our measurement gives 3.7 angstrom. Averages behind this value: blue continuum 9.12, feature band 7.06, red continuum 8.97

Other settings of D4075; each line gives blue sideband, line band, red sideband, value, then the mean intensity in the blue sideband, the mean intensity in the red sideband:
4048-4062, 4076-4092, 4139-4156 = 0.4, 9.46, 9.18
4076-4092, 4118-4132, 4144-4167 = 0.4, 9.15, 9.26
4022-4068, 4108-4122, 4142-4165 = 1.7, 9.7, 9.22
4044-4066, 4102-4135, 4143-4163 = 3.1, 9.34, 9.18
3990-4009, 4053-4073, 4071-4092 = 0.8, 9.35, 9.19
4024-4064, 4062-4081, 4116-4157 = 1.5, 9.86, 9.03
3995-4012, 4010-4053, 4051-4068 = -3.9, 9.21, 9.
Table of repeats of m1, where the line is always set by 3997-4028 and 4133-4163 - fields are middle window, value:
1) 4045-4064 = -0.12 angstrom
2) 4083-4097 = 0.92 angstrom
